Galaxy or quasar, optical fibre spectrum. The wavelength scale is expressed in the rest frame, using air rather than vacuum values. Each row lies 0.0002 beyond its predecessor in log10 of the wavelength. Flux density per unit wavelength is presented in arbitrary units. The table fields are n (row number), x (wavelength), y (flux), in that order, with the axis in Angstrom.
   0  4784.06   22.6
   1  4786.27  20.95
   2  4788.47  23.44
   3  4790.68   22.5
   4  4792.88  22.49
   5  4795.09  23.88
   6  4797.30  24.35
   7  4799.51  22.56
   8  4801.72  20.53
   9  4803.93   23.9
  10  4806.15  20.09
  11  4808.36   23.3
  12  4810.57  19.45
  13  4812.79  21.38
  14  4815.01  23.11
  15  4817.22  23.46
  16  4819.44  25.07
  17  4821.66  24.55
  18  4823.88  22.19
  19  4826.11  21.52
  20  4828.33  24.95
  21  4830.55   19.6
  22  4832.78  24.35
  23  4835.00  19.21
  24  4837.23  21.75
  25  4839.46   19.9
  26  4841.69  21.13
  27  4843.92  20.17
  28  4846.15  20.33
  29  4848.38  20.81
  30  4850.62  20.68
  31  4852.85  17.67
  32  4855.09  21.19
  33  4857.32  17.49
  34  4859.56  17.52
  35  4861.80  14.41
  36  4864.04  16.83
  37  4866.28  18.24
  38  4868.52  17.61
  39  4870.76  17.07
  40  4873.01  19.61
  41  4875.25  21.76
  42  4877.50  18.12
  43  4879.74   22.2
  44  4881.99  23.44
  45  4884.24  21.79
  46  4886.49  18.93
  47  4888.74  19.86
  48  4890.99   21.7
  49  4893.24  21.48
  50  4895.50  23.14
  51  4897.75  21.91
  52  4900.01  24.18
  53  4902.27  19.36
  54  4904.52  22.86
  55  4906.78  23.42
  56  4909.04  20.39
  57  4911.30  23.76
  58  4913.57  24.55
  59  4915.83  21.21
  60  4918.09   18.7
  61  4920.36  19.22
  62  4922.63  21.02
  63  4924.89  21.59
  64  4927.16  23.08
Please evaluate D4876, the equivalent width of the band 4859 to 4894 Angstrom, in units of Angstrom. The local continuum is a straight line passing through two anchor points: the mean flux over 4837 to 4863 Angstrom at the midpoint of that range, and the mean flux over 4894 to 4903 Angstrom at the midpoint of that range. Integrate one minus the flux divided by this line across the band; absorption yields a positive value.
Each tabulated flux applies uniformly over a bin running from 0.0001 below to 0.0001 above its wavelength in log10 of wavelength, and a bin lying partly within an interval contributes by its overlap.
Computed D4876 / 2.55 Angstrom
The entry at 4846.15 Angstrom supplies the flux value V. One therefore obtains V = 20.33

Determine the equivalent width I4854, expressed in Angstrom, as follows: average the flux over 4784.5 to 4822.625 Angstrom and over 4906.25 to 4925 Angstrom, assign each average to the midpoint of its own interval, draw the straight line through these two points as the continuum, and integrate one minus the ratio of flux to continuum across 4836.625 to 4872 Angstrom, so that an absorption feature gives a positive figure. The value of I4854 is 5.2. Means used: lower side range 22.6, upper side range 21.5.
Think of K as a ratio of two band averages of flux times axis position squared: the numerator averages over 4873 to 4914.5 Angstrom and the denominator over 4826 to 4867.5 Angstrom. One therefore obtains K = 1.1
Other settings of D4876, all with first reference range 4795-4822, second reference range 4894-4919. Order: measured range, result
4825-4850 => 1.41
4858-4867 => 2.27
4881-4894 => 0.63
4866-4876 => 1.58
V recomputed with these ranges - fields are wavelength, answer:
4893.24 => 21.48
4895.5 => 23.14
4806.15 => 20.09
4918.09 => 18.7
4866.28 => 18.24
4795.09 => 23.88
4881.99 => 23.44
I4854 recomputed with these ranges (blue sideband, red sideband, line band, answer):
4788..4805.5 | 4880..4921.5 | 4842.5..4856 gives 1.3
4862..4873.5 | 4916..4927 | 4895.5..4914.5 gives -2.9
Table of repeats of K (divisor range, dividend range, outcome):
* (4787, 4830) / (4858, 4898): 0.89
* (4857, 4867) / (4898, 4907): 1.35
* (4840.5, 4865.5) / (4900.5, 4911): 1.18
